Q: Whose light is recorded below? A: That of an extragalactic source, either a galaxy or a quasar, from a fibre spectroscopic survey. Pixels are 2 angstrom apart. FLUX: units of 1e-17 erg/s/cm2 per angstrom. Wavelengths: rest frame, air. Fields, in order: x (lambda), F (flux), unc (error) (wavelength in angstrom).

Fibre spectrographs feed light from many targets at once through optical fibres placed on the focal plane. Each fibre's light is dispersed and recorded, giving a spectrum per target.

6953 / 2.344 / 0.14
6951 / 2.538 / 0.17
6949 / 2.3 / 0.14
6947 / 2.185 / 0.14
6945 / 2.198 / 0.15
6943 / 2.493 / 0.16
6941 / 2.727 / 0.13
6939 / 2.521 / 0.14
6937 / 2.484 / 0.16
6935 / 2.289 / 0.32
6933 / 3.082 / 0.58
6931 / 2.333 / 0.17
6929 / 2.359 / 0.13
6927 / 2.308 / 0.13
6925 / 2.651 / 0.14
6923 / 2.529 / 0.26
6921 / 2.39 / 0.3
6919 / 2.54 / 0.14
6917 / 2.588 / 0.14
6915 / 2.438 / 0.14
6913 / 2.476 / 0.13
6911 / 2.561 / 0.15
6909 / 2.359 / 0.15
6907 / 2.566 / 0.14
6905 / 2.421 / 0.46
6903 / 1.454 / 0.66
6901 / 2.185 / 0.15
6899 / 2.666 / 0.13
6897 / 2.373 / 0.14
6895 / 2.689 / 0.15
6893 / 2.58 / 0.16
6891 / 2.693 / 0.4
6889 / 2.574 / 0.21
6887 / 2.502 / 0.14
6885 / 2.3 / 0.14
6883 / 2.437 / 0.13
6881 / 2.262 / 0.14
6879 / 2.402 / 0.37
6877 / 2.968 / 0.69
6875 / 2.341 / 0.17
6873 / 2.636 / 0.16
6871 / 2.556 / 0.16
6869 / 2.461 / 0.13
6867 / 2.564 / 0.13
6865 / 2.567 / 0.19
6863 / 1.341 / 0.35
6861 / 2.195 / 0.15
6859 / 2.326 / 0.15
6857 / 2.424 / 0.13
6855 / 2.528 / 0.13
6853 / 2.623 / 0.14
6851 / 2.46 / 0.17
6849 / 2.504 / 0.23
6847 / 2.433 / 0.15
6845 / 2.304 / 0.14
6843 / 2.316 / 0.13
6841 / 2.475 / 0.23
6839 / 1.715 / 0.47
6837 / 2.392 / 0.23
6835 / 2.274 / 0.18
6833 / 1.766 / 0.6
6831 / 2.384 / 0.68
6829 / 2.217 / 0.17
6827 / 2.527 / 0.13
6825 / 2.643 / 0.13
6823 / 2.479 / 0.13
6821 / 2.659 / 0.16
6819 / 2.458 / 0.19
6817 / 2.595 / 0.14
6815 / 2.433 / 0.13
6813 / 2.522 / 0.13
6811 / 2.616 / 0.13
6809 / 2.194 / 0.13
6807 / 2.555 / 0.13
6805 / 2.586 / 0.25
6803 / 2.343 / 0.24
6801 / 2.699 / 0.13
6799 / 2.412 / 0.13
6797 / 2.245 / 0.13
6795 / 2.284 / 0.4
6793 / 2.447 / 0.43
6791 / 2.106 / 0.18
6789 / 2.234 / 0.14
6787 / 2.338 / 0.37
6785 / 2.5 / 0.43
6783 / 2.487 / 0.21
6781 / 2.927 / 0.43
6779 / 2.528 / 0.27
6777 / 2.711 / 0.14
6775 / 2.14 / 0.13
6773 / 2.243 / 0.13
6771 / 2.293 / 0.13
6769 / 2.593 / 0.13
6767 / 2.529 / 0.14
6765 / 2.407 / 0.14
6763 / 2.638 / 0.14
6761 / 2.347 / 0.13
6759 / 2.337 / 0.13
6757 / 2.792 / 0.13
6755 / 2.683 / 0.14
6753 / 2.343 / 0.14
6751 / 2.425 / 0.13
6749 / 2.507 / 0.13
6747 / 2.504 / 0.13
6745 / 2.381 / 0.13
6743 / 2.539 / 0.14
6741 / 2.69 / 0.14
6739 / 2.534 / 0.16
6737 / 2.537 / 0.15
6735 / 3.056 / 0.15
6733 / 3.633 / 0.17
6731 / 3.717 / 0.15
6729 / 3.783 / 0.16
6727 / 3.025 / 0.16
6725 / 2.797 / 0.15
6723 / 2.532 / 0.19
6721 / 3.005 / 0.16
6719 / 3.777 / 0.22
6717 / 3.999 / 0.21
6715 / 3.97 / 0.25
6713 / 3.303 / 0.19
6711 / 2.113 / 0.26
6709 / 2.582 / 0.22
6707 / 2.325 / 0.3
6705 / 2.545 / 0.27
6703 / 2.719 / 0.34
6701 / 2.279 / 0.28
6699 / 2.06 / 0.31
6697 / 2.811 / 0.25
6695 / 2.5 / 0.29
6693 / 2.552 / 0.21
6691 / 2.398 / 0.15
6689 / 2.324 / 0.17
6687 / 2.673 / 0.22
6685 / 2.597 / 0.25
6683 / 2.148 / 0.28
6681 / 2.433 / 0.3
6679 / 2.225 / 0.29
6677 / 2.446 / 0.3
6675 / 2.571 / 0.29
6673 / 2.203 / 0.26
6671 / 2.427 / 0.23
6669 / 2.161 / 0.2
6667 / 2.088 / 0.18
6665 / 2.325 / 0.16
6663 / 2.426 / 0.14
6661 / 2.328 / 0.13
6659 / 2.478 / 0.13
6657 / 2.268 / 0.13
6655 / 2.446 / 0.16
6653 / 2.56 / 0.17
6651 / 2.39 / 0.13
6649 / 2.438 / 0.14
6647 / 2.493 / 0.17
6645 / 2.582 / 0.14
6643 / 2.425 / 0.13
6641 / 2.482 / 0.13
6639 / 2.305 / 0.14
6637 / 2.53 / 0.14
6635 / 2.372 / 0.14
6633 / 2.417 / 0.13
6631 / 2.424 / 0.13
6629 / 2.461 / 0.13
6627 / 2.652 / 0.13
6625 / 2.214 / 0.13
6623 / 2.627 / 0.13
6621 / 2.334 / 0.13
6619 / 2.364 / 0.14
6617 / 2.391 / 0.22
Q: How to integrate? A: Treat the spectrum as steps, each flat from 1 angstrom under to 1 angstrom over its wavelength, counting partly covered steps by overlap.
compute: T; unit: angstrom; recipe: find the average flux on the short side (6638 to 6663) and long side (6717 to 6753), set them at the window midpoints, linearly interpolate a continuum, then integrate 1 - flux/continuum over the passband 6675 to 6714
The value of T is 3.1 angstrom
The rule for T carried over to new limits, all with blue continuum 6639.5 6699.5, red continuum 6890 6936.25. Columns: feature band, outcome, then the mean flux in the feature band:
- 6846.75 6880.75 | 0.3 angstrom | 2.43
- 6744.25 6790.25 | -0.8 angstrom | 2.47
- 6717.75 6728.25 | -2.8 angstrom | 3.07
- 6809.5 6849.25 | 1.0 angstrom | 2.38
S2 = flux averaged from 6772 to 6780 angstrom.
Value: 2.41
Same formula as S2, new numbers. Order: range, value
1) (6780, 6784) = 2.71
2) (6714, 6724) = 3.46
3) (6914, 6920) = 2.52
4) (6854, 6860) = 2.43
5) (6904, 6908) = 2.49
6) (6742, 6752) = 2.47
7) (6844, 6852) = 2.43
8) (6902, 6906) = 1.94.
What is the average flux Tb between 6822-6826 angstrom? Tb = 2.56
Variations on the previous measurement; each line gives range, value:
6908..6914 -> 2.47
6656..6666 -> 2.36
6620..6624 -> 2.48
